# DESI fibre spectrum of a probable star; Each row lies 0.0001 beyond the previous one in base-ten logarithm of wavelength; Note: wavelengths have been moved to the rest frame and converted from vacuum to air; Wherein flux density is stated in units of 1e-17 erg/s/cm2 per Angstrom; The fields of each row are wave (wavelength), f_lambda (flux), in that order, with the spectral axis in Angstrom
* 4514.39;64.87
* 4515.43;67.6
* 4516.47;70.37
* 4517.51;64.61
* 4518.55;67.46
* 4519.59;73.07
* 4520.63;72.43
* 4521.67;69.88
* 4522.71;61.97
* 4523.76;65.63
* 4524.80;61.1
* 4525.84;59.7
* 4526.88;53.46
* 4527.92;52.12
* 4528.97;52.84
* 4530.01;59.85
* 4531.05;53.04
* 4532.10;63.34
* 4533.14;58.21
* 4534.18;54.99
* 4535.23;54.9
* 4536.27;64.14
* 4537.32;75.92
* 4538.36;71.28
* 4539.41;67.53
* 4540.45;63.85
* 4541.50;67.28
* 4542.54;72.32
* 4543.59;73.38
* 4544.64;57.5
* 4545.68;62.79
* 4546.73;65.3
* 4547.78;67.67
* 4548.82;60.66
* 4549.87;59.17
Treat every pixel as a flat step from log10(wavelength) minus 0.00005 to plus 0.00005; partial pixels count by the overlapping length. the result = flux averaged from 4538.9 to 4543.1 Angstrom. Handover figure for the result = 67.8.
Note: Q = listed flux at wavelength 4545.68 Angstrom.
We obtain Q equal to 62.79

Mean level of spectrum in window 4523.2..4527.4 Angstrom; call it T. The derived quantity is 60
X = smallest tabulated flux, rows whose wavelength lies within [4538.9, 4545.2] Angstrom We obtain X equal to 57.5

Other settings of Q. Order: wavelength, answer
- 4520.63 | 72.43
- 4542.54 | 72.32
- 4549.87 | 59.17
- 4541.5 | 67.28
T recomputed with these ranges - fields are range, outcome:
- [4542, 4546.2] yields 66.6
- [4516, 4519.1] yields 67.5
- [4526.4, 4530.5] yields 54.5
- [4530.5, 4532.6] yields 58.1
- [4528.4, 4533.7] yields 57.4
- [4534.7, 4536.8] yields 59.3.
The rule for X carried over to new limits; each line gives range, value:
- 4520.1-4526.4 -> 59.7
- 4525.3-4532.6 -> 52.12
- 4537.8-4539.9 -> 67.53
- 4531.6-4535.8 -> 54.9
